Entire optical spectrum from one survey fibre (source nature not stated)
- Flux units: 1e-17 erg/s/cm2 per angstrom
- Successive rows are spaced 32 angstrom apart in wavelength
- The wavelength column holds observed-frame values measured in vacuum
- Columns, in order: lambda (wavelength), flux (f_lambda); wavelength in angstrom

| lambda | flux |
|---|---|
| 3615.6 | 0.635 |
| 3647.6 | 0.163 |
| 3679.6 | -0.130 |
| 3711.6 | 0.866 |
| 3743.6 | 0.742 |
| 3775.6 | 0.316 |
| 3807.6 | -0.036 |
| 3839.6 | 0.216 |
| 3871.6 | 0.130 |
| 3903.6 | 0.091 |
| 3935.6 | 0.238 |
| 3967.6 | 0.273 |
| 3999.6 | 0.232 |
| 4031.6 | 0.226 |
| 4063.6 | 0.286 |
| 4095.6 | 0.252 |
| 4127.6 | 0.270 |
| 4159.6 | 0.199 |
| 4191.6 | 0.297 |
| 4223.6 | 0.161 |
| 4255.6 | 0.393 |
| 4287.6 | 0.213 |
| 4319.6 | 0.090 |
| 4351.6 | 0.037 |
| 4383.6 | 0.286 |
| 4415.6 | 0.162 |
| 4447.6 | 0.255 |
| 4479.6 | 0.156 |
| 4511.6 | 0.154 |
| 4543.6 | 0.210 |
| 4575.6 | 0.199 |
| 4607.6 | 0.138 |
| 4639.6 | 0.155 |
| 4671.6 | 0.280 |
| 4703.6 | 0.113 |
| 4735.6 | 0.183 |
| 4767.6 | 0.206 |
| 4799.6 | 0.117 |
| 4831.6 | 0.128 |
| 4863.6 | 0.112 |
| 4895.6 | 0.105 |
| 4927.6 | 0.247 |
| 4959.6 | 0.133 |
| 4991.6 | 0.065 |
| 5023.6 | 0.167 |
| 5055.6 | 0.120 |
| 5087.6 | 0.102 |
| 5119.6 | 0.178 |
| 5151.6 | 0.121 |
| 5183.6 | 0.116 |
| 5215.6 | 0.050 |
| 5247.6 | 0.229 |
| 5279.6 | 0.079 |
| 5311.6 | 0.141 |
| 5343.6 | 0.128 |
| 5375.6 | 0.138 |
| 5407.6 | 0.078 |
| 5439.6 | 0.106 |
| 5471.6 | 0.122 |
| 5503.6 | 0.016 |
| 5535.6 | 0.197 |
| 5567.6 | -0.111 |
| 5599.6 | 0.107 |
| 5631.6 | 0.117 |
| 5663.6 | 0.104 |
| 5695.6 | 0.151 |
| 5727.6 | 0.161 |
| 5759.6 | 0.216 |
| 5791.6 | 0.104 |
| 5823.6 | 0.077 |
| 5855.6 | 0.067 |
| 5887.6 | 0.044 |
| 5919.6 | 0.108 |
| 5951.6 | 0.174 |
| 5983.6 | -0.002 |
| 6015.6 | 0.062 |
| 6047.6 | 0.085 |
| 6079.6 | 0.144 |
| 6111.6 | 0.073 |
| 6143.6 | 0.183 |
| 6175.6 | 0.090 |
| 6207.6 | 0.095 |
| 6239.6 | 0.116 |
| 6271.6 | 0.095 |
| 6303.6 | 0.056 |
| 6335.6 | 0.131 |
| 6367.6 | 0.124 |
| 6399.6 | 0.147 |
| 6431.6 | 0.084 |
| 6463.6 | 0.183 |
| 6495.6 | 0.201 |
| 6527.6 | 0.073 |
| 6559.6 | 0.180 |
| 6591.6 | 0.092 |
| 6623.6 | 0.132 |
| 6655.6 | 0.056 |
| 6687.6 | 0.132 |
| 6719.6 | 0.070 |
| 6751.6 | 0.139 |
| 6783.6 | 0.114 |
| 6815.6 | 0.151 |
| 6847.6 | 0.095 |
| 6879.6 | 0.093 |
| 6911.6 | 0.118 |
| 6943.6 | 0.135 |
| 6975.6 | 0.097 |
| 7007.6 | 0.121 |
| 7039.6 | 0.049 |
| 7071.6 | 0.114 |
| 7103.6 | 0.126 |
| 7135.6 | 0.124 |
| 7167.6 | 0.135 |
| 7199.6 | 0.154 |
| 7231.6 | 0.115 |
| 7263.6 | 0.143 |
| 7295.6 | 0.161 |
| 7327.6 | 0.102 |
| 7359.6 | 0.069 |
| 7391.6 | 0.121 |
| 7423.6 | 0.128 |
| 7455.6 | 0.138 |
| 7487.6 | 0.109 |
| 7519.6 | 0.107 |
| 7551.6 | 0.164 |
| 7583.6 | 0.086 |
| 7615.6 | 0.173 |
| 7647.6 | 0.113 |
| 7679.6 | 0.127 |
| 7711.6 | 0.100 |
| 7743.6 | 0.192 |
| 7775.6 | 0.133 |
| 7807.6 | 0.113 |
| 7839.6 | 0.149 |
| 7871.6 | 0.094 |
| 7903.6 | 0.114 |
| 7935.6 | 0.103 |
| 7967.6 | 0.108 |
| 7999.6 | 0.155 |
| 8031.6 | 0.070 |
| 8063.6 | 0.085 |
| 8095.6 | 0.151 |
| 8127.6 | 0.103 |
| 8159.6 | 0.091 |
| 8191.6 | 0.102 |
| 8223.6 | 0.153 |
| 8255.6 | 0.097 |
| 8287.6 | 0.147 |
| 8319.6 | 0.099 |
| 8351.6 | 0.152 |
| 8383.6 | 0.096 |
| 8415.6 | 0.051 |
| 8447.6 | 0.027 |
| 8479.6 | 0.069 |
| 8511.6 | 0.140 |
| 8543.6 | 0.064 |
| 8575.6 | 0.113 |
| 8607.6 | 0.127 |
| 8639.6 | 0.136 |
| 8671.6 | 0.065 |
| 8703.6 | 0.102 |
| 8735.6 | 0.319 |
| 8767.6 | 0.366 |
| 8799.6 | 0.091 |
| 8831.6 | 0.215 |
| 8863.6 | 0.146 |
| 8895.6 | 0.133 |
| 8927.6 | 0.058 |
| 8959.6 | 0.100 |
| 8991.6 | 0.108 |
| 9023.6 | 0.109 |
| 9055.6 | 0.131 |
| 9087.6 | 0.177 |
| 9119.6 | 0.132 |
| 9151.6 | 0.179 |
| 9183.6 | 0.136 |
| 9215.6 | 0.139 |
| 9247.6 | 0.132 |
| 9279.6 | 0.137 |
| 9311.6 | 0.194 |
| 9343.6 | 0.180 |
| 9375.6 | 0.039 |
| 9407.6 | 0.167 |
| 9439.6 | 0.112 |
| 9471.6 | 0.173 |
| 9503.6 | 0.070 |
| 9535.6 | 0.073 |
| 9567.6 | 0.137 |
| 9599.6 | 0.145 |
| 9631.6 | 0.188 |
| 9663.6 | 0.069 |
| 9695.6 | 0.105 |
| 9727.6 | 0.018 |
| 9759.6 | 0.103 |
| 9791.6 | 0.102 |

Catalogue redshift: 1.35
